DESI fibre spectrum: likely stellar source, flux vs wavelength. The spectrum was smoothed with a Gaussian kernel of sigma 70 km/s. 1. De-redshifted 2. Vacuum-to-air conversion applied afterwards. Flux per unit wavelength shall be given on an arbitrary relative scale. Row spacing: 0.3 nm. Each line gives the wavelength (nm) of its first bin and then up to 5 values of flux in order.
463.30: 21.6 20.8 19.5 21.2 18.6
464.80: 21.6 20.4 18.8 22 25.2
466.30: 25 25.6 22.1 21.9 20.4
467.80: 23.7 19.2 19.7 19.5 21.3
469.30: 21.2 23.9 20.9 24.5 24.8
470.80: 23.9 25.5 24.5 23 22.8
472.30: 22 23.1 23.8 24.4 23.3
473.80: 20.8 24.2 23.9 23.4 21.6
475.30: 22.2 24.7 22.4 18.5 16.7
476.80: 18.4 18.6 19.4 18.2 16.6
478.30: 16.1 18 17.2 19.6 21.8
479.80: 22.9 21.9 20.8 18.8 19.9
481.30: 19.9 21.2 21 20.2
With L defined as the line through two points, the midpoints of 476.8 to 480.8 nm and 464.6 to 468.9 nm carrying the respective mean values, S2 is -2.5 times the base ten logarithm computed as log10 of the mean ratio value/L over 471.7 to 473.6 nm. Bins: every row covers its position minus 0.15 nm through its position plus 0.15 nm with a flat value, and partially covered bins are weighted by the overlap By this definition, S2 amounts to -0.135 mag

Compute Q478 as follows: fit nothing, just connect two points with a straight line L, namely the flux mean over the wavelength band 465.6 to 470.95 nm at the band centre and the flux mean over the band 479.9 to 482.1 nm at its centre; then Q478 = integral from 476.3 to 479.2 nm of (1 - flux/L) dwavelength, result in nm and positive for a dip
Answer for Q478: 0.45 nm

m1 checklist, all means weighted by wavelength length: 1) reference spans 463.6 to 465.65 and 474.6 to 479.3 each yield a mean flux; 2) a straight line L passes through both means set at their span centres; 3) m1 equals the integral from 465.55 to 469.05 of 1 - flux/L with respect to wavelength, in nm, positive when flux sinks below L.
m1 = -0.37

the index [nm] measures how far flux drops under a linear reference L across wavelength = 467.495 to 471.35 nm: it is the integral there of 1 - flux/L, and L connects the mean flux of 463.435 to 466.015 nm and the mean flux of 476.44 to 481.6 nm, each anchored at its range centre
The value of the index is -0.407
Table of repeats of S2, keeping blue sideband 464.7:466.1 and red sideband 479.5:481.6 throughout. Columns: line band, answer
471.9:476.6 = -0.07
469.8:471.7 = -0.13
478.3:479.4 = 0.15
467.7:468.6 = 0.04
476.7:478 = 0.14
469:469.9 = -0.04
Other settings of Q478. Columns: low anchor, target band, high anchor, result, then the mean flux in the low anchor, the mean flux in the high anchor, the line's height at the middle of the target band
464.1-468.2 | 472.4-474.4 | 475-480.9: -0.269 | 21.9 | 19.7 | 20.5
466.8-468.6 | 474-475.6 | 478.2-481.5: -0.224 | 21.1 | 19.8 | 20.3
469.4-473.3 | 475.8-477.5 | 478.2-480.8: 0.178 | 23.6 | 19.8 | 21.1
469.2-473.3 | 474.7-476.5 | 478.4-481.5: 0.016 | 23.5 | 20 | 21.7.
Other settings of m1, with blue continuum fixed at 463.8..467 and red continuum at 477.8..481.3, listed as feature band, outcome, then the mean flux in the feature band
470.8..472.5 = -0.229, 23.6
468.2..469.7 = 0.019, 21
